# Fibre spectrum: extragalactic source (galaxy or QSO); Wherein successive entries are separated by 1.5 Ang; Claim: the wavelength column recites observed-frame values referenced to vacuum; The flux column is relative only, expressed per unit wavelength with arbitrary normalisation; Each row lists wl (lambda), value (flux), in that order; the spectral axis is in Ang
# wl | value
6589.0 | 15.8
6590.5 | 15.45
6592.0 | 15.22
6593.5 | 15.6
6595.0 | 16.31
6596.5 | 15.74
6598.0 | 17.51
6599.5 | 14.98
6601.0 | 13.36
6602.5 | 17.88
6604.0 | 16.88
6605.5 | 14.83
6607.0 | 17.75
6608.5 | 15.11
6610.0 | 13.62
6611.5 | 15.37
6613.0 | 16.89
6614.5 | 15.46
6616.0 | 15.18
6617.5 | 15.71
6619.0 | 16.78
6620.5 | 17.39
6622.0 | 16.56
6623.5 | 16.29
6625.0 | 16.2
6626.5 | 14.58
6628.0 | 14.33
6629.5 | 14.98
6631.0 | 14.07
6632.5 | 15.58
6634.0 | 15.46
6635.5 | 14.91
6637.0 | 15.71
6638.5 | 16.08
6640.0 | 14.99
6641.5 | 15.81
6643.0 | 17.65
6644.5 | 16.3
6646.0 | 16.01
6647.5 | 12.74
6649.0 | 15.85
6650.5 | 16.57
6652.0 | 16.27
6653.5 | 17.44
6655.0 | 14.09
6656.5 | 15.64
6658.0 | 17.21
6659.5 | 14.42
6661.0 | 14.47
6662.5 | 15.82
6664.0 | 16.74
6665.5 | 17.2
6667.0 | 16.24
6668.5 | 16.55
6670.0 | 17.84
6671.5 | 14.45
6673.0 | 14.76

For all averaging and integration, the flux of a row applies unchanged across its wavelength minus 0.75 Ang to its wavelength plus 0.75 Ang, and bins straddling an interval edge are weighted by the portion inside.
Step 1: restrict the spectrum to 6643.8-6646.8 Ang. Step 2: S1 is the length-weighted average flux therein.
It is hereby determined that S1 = 16.1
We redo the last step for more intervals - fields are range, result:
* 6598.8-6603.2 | 15.4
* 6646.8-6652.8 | 15.4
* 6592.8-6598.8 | 16.3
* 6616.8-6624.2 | 16.6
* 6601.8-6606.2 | 16.5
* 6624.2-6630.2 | 15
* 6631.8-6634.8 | 15.5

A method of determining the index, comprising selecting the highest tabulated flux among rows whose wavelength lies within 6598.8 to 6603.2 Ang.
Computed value 17.88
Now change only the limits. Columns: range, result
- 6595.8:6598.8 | 17.51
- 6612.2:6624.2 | 17.39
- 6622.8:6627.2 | 16.29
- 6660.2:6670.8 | 17.84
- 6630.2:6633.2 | 15.58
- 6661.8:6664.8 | 16.74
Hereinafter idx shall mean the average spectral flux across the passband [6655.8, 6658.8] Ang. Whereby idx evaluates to 16.4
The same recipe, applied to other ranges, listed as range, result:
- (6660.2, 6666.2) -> 16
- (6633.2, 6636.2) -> 15.2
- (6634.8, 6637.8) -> 15.3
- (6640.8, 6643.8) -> 16.7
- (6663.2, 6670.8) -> 16.9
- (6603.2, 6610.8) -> 15.7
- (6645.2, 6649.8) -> 14.9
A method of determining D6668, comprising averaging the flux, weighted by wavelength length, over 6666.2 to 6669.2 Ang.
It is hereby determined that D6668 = 16.4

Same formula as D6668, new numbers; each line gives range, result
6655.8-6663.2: 15.5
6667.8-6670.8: 17.2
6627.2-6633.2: 14.7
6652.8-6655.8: 15.7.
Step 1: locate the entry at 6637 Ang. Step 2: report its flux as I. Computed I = 15.71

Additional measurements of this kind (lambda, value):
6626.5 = 14.58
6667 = 16.24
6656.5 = 15.64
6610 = 13.62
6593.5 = 15.6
